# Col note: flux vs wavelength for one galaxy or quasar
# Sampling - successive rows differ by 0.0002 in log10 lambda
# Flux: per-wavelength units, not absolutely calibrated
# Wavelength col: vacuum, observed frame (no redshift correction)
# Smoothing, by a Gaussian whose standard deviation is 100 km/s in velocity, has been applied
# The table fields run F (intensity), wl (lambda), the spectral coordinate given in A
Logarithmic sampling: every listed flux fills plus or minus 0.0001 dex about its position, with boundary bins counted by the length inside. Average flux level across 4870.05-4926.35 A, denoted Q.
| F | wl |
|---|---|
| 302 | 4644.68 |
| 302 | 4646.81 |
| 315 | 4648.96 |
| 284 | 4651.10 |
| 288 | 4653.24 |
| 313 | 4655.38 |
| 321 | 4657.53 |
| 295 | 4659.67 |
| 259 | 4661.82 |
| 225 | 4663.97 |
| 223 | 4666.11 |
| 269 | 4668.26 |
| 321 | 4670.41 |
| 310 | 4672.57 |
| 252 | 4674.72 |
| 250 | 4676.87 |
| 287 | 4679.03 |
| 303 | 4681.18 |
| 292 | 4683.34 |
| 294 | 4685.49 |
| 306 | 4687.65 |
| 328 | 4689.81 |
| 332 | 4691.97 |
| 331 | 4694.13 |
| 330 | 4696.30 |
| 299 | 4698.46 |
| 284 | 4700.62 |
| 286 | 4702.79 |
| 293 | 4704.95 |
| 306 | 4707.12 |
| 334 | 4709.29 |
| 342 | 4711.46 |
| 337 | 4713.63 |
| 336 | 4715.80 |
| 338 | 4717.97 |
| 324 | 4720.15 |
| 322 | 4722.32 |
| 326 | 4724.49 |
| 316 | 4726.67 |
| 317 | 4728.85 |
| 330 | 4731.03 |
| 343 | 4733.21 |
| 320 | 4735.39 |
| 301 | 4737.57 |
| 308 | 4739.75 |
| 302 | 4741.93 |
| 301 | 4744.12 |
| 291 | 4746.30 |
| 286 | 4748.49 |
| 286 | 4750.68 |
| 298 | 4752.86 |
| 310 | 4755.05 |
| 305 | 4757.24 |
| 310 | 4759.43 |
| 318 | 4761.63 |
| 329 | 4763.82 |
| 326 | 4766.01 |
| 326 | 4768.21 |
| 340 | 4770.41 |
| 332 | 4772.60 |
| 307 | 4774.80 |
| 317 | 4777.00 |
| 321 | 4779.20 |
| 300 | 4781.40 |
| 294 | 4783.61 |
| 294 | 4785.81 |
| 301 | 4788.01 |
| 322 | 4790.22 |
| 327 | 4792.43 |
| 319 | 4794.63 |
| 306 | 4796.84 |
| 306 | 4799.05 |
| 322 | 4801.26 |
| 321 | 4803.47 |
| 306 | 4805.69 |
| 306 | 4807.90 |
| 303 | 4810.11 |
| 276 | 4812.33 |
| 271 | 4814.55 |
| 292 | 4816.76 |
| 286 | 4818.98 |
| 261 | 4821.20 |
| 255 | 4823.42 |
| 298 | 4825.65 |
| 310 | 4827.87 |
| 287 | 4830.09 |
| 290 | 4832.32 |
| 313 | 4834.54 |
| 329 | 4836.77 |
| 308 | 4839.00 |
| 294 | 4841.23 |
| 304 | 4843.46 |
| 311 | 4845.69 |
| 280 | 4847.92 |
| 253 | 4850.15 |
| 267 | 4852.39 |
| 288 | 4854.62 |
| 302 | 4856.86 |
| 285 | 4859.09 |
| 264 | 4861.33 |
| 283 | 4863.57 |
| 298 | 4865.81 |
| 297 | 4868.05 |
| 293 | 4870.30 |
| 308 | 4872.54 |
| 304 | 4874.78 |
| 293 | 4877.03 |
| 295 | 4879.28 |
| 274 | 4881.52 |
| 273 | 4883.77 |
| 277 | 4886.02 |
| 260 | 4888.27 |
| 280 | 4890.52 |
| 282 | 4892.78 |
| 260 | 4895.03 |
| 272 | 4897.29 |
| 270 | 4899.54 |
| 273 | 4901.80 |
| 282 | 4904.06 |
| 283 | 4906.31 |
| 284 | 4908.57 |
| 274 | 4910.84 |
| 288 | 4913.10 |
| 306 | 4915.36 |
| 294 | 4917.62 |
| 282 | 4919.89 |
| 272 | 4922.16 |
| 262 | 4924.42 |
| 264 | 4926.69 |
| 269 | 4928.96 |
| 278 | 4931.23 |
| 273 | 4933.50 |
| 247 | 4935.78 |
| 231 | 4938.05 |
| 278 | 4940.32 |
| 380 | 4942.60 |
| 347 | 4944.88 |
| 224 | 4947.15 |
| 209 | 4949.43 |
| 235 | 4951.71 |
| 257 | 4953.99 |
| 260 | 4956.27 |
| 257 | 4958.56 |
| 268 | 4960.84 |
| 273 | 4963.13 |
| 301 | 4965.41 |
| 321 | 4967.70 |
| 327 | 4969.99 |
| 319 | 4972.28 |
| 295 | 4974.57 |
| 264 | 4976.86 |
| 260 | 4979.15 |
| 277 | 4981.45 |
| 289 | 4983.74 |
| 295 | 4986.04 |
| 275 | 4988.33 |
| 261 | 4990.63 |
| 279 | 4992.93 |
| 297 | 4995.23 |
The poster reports 281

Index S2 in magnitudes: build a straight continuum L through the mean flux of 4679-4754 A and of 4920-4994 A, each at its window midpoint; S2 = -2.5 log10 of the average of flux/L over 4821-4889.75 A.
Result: 0.01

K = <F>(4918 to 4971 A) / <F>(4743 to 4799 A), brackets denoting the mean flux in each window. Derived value 0.88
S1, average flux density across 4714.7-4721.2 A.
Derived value 333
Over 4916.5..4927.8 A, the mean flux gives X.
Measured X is 275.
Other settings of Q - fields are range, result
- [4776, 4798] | 310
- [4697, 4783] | 314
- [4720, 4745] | 317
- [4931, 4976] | 279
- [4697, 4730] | 318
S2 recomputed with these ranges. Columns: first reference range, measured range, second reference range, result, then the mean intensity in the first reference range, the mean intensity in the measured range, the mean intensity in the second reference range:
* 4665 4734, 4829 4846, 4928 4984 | -0.046 mag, 308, 304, 277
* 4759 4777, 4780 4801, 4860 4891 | 0.025 mag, 324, 308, 286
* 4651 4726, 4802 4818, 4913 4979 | -0.024 mag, 302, 297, 278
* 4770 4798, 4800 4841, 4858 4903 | 0.018 mag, 313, 296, 282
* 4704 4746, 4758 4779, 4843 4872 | -0.045 mag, 320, 322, 287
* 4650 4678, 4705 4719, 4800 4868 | -0.169 mag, 278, 329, 292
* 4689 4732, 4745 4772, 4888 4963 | -0.004 mag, 320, 311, 273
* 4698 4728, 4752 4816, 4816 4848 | -0.023 mag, 318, 311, 295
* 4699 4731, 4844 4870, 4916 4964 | 0.010 mag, 319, 285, 270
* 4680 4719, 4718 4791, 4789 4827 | -0.022 mag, 315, 313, 299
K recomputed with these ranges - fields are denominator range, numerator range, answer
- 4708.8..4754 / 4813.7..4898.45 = 0.91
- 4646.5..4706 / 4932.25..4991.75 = 0.95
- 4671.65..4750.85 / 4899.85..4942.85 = 0.90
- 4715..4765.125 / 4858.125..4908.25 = 0.90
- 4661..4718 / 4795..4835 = 0.99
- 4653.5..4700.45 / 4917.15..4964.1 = 0.92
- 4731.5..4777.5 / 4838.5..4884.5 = 0.93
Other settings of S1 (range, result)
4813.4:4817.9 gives 282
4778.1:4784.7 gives 305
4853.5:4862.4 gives 285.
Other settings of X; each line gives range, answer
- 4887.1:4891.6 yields 270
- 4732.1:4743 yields 315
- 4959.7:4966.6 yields 281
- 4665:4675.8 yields 275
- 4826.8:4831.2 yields 299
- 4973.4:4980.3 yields 273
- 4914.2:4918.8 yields 300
